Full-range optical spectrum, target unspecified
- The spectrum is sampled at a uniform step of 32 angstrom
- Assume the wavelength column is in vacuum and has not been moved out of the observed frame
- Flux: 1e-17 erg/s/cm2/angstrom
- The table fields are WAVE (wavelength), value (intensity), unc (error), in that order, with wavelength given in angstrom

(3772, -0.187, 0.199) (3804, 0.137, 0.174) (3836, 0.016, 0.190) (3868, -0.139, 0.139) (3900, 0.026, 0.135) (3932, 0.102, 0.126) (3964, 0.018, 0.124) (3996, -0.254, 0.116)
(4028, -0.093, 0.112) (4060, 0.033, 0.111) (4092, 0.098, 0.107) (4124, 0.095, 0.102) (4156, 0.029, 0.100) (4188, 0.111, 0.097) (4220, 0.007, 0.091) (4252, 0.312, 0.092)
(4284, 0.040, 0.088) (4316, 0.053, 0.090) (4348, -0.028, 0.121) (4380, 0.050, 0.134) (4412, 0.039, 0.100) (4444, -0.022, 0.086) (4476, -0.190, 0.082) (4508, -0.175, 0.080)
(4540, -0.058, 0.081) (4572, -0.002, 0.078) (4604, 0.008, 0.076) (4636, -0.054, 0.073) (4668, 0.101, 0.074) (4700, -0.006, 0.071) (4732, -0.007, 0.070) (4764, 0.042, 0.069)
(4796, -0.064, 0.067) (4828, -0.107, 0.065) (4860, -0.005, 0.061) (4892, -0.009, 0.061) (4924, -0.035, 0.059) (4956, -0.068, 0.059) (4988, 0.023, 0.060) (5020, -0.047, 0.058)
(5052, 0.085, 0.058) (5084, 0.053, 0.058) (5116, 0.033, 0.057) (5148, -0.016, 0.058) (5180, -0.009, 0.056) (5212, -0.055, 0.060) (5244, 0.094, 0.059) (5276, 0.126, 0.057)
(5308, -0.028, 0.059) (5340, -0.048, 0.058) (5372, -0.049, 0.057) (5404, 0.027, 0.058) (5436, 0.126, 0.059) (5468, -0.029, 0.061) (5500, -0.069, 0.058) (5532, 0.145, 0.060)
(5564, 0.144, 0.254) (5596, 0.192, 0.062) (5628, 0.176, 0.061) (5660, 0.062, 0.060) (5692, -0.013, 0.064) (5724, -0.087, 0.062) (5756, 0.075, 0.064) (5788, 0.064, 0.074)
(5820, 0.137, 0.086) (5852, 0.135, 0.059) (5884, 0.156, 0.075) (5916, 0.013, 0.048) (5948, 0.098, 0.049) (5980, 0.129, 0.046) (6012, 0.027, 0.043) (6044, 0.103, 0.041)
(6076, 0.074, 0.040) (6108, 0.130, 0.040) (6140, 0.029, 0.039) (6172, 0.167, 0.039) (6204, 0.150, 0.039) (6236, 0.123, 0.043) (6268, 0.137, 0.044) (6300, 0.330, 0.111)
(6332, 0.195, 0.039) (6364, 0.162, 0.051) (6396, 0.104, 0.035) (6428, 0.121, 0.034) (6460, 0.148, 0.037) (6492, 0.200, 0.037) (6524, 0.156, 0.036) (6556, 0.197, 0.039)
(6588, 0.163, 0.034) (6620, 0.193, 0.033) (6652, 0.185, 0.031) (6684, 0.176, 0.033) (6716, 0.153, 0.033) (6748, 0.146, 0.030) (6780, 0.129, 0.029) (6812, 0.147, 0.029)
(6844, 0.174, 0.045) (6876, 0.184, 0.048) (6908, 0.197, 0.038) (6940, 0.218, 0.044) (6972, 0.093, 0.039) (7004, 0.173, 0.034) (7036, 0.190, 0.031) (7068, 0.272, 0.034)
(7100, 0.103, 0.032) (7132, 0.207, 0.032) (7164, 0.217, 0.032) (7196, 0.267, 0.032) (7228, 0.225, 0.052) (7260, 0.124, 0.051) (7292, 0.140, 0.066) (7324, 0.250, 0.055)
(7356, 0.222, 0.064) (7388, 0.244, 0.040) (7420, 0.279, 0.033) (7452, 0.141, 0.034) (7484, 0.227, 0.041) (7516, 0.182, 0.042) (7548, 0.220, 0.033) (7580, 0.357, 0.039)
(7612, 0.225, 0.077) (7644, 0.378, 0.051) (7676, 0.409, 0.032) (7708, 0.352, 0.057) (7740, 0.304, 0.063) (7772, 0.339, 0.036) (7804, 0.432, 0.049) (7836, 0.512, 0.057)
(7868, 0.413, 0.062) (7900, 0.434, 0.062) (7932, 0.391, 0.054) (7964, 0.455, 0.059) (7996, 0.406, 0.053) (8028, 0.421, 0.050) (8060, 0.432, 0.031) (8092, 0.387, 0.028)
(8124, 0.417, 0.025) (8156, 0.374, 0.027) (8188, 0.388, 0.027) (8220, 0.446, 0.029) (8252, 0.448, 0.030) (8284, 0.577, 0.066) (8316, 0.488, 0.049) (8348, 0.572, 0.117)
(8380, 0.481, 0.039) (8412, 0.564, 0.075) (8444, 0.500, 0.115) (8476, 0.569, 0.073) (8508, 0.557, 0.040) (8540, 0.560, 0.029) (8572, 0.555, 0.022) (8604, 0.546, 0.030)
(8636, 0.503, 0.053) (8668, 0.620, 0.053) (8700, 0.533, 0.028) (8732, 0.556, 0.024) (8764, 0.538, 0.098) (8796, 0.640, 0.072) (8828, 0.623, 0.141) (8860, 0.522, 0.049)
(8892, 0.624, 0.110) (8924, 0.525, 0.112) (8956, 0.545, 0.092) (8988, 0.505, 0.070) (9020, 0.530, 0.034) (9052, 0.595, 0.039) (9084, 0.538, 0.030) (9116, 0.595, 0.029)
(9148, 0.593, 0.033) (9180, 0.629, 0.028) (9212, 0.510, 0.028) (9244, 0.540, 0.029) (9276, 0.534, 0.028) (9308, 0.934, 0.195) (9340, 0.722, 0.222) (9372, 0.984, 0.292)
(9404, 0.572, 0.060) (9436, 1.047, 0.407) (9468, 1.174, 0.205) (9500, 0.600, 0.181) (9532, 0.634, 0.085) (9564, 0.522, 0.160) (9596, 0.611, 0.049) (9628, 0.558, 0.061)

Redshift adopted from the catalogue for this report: 0.898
